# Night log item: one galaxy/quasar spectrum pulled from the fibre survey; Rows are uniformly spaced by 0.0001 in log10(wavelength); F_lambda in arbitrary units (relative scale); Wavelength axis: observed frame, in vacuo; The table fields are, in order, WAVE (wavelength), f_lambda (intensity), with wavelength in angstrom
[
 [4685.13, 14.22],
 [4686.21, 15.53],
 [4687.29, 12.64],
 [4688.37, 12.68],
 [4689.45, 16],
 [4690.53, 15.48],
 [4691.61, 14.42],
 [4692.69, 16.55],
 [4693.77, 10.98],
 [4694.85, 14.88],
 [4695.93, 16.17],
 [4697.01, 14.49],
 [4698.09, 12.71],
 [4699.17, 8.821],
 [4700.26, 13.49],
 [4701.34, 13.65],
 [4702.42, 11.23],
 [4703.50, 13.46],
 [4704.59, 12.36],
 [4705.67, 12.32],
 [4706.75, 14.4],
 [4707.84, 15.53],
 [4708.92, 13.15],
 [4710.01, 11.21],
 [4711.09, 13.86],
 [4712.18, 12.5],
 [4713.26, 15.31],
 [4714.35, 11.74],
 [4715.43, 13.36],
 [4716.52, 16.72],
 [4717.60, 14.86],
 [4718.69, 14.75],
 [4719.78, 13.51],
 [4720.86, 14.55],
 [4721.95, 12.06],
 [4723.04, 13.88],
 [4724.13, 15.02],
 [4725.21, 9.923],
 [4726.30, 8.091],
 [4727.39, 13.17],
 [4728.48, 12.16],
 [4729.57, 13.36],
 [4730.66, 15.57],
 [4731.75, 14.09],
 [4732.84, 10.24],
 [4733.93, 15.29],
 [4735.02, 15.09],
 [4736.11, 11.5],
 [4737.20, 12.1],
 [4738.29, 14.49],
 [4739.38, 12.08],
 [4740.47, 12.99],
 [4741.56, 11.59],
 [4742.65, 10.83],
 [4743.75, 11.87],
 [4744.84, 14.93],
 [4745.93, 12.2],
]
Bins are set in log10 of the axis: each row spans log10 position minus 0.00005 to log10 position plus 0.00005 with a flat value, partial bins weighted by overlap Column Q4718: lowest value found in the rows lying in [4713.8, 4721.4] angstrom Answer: 11.74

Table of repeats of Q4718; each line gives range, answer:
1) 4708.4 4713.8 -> 11.21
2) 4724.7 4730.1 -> 8.091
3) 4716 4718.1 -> 14.86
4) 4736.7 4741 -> 12.08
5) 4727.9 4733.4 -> 10.24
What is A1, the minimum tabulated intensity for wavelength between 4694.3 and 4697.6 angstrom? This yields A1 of 14.49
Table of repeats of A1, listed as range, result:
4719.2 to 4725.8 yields 9.923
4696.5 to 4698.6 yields 12.71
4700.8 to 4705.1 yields 11.23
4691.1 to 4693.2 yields 14.42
